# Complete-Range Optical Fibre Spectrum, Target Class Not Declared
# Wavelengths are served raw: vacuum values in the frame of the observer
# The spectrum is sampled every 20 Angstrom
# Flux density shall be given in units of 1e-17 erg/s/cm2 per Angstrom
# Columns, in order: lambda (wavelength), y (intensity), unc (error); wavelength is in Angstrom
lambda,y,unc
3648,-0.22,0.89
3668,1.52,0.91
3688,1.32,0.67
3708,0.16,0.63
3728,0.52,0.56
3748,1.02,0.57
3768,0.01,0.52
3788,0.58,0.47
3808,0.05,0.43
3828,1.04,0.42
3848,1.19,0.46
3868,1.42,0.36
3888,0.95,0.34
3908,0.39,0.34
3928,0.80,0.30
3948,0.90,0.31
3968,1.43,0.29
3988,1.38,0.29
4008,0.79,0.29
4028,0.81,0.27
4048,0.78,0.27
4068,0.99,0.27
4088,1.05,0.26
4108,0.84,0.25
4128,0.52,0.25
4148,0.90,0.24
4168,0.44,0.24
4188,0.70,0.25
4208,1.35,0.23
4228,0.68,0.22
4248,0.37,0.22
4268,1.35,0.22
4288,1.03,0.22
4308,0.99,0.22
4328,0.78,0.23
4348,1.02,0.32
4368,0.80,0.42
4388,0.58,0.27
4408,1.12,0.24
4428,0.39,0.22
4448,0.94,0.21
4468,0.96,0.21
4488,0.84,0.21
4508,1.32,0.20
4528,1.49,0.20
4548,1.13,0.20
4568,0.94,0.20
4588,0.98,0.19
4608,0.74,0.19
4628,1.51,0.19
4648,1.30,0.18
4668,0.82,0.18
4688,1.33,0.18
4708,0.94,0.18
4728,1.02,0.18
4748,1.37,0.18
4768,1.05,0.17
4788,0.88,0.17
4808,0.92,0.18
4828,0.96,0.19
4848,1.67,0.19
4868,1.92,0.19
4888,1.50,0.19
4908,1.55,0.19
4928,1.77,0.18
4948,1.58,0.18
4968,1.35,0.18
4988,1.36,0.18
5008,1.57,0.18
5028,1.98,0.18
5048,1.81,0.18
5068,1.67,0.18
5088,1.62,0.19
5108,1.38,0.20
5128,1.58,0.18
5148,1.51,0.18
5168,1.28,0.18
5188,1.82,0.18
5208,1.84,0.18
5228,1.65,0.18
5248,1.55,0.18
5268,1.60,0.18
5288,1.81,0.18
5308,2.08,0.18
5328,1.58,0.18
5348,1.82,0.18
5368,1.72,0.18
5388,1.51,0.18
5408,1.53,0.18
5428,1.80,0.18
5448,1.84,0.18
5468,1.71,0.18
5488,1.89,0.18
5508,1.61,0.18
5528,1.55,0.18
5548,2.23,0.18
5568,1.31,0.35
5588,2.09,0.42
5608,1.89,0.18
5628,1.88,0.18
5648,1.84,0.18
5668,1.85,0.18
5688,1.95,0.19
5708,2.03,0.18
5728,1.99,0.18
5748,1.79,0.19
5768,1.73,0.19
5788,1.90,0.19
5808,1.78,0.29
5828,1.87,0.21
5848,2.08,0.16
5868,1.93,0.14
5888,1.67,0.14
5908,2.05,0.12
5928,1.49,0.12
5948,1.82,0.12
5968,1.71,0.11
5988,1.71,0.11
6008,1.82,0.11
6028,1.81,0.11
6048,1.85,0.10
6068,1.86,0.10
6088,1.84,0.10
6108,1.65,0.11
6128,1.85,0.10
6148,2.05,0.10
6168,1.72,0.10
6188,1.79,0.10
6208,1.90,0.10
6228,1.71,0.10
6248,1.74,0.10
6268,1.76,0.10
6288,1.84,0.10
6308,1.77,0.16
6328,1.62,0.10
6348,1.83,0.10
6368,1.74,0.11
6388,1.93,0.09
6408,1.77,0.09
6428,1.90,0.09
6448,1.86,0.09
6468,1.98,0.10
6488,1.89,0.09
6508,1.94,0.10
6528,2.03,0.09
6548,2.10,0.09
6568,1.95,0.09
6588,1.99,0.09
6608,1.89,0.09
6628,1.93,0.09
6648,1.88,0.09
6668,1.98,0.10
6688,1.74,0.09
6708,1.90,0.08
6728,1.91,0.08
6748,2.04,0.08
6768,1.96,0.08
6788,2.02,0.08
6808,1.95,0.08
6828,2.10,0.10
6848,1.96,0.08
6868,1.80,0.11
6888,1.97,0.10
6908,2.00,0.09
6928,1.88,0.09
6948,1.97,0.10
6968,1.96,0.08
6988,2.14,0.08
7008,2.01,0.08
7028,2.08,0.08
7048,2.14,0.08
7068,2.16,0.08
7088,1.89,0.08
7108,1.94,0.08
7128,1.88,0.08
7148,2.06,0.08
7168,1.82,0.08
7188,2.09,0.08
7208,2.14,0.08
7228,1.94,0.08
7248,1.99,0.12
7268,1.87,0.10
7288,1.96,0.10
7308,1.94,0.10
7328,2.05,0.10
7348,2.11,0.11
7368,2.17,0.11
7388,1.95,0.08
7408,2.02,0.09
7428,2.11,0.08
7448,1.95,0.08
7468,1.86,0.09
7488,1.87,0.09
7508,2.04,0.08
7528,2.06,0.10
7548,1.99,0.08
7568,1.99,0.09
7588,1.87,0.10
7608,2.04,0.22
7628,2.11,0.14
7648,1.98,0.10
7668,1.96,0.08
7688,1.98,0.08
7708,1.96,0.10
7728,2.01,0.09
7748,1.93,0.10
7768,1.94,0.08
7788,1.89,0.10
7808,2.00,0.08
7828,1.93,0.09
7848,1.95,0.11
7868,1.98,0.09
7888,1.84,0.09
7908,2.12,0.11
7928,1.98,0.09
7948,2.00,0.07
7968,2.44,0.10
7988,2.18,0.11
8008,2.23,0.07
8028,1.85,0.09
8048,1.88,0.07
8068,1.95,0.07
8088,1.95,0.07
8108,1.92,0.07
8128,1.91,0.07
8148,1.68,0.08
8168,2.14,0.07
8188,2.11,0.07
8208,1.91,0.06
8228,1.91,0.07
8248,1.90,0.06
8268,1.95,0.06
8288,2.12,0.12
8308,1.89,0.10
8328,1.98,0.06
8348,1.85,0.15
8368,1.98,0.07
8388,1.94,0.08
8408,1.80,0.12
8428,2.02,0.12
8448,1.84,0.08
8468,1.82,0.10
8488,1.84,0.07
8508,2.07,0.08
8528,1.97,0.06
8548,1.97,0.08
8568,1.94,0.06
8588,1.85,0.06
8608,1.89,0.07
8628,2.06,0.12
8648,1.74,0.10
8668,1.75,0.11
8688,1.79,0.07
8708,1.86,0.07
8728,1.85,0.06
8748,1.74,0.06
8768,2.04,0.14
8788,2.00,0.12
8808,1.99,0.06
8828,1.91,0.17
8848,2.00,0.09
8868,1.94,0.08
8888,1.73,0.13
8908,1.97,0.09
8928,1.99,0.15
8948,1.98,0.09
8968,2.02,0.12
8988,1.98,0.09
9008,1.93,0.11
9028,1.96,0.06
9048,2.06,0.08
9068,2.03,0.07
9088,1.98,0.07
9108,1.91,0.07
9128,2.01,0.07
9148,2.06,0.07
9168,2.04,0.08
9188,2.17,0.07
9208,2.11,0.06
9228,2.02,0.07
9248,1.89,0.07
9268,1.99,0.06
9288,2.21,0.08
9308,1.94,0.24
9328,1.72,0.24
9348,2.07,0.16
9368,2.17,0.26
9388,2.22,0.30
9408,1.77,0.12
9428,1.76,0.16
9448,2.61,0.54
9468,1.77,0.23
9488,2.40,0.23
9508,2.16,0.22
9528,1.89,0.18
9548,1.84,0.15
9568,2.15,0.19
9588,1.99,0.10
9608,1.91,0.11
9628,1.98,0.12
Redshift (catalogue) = 0.22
